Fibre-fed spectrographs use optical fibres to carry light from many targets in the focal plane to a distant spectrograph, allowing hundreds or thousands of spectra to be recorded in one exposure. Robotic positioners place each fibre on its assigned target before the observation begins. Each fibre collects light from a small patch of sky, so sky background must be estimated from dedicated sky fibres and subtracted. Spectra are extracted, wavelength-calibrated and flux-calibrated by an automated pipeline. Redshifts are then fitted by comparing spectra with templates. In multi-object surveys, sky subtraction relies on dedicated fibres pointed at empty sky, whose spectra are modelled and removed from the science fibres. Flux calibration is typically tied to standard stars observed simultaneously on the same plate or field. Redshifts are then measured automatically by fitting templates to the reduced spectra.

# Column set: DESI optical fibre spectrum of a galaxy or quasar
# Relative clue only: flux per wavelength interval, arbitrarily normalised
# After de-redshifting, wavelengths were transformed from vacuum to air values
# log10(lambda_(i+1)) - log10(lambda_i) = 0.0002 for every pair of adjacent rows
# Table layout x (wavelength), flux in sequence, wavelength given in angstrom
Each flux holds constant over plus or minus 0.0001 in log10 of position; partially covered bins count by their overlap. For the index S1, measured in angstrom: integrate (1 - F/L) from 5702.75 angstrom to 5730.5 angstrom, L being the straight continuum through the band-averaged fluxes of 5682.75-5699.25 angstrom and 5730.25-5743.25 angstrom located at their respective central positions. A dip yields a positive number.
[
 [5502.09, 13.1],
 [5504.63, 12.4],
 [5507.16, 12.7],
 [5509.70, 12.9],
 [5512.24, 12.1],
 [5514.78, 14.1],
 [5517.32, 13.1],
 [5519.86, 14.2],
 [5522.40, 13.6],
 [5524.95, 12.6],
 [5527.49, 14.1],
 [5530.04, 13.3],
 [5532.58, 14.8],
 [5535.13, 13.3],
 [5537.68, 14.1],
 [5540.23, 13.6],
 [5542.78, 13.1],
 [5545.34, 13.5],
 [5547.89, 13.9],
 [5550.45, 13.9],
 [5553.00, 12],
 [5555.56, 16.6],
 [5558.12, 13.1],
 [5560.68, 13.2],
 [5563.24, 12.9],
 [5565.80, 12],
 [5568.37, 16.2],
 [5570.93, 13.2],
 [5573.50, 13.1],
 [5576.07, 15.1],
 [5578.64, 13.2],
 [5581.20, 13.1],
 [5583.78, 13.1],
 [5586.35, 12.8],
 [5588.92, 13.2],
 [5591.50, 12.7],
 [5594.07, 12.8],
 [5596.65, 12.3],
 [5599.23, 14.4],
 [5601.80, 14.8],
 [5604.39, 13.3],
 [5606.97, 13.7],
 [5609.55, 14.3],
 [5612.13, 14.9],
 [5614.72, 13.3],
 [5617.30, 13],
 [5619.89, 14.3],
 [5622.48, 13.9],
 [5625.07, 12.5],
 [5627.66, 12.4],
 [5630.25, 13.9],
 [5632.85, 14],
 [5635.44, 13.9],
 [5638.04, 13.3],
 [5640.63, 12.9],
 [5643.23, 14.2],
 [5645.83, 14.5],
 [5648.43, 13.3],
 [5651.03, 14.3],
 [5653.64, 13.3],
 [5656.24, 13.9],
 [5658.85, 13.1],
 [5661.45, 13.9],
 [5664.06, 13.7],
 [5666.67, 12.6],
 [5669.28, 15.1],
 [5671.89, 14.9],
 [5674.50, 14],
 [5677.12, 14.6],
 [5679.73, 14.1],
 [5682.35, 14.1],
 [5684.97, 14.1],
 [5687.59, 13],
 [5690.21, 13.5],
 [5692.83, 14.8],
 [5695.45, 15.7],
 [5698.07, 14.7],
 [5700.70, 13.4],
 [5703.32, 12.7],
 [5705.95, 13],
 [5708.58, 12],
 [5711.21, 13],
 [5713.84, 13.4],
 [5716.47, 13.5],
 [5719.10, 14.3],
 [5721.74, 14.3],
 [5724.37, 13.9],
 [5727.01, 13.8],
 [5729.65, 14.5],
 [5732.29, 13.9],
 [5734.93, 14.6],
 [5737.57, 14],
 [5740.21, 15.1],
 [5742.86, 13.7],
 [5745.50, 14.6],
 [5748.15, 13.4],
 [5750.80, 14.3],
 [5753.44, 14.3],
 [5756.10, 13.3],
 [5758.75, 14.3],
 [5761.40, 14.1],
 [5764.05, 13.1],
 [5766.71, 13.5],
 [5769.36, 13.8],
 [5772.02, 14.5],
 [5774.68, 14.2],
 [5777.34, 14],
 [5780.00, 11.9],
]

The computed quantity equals 1.6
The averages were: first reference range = 14.3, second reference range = 14.3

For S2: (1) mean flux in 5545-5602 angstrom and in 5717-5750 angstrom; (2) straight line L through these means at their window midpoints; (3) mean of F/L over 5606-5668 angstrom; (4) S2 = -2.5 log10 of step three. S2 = 0.01 mag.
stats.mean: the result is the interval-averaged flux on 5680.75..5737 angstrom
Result 13.8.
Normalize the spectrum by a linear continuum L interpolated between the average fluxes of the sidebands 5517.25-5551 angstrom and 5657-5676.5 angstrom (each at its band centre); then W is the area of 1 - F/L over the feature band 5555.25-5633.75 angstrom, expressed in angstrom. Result 1.3 angstrom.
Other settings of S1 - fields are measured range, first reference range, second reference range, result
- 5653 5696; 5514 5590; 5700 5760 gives -0.8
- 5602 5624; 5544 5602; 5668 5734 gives -0.4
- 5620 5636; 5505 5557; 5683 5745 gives 0.3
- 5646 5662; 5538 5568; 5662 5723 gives 0.1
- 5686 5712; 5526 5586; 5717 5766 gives 0.7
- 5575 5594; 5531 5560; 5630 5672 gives 0.7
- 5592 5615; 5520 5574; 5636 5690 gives 0.0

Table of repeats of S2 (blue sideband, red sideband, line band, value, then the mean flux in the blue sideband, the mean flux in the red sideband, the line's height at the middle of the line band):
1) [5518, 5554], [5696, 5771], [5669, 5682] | -0.05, 13.6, 13.8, 13.8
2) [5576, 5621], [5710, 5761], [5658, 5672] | 0.00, 13.5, 14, 13.8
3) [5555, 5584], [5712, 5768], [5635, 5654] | 0.01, 13.7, 14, 13.8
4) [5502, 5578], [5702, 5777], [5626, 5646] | 0.01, 13.5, 13.8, 13.7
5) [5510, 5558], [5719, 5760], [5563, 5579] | 0.00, 13.6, 14.1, 13.7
